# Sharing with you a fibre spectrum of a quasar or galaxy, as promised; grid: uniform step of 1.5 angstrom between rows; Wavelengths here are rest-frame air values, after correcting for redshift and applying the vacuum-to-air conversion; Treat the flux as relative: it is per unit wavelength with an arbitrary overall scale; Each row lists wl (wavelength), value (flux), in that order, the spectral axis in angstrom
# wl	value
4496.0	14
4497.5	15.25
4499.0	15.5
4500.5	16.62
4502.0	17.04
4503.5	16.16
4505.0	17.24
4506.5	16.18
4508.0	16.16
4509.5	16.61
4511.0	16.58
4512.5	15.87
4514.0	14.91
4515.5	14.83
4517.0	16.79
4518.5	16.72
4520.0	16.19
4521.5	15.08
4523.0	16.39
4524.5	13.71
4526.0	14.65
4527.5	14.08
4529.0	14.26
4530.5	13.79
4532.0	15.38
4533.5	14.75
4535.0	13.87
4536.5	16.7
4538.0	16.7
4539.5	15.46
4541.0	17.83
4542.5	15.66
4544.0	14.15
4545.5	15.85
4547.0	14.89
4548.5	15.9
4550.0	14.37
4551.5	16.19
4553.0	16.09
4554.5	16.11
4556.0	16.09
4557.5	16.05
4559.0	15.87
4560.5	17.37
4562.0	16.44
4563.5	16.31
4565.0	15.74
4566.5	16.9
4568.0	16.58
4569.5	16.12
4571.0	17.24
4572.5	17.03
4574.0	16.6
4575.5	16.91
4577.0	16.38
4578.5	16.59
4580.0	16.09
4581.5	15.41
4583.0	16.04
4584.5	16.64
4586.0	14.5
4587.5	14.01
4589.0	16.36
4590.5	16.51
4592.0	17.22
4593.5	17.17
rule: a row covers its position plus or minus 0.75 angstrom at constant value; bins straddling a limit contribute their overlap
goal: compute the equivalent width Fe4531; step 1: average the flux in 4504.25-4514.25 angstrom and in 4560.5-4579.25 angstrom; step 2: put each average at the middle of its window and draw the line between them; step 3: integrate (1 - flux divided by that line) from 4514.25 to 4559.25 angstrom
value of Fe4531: 2.63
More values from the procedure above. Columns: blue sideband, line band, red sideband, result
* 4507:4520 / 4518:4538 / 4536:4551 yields 1.0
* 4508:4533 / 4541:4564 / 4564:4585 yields 0.2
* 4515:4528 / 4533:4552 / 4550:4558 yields 0.2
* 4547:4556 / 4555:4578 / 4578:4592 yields -1.1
